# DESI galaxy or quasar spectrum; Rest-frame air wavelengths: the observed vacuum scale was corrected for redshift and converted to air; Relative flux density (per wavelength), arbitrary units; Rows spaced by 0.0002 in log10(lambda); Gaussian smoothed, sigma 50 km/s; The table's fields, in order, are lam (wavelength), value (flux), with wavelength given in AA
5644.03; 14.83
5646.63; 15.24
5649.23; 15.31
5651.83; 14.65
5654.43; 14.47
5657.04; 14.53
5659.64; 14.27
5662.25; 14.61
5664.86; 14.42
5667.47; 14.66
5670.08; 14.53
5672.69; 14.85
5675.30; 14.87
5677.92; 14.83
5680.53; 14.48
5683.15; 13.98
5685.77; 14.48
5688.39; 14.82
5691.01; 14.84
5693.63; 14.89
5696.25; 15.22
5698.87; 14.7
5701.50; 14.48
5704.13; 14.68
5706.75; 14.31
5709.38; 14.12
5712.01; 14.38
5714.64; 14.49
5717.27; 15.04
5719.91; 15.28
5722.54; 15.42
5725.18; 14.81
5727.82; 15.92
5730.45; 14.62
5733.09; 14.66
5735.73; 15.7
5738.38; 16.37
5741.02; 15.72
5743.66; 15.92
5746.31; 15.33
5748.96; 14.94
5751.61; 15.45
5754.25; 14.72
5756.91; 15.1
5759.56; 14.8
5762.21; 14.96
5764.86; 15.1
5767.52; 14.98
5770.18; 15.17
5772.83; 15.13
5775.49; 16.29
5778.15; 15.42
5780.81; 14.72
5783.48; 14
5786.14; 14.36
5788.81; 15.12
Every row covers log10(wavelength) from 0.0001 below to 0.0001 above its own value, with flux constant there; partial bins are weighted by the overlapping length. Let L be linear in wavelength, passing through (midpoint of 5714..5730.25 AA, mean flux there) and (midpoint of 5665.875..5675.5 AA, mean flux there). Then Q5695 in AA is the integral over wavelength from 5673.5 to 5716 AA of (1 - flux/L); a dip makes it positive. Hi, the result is 0.9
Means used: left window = 14.7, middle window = 14.6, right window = 15.2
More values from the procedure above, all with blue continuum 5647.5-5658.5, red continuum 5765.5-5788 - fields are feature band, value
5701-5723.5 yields 0.3 AA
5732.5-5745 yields -0.7 AA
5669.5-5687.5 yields 0.3 AA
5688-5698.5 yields -0.1 AA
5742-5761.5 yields -0.3 AA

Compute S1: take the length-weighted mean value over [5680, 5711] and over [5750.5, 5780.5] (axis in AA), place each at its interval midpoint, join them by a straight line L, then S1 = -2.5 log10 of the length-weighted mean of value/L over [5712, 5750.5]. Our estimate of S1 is -0.03 mag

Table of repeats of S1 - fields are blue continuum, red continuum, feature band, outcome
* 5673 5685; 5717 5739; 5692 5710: 0.02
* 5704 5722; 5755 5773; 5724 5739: -0.04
